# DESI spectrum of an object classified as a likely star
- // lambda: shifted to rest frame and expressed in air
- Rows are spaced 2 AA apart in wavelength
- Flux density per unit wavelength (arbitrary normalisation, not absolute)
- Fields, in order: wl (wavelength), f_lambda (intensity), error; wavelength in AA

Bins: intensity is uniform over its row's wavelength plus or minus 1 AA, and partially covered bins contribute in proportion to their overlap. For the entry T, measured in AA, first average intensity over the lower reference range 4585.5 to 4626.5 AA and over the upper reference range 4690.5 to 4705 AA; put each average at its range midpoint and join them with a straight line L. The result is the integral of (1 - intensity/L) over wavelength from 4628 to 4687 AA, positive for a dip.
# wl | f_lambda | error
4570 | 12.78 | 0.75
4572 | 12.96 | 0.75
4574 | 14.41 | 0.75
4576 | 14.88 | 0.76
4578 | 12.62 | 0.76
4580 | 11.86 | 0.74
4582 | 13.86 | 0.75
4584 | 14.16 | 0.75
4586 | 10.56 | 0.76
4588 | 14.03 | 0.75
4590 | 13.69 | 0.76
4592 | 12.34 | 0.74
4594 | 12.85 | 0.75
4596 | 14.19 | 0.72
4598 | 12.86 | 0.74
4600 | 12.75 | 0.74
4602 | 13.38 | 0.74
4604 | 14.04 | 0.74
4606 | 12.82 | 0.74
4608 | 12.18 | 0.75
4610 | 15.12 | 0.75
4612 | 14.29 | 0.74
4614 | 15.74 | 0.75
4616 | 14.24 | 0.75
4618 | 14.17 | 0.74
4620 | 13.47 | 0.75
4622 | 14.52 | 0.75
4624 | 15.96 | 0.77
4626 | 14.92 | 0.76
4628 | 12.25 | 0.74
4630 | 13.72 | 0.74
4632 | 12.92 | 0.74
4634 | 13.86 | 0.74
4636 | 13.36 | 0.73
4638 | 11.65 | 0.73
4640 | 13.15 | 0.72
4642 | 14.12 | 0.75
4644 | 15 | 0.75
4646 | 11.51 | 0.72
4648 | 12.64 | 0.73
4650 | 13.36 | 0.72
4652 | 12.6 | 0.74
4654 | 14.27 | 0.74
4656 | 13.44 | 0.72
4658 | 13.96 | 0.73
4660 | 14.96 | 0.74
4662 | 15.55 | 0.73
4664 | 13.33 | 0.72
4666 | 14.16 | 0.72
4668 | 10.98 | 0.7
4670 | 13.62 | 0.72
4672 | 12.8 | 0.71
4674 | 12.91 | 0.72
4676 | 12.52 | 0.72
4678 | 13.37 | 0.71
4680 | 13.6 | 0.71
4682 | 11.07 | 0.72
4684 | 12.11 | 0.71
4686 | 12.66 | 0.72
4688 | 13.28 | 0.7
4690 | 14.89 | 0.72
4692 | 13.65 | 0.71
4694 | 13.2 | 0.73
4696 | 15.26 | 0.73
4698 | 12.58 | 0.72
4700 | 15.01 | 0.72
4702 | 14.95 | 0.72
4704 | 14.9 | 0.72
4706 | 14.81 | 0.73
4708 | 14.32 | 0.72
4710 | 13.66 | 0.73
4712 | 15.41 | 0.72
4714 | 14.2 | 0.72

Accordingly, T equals 3.5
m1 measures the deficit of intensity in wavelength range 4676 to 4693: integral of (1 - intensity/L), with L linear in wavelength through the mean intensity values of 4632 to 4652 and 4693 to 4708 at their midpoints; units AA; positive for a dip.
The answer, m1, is 1.2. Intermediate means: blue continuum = 13.1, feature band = 13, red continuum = 14.4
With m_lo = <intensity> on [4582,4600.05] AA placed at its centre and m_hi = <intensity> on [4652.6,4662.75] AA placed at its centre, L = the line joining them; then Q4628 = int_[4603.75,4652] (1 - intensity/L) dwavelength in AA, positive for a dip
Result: 0.3 AA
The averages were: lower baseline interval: 13.1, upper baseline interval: 14.3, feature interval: 13.7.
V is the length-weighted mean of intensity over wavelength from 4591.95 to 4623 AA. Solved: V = 13.7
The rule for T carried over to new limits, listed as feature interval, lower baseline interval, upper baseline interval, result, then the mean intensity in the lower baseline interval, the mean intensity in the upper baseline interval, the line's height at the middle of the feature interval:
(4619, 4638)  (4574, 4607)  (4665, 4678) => -1.0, 13.2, 12.9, 13.1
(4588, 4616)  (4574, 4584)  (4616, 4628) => 0.8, 13.5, 14.4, 14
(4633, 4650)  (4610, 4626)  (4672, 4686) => 0.9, 14.7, 12.6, 13.9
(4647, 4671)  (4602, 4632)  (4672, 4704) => 0.2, 14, 13.4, 13.7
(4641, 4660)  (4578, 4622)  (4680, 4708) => 0.1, 13.5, 13.7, 13.6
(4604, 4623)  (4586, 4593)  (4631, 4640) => -1.6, 13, 13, 13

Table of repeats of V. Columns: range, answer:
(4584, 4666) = 13.6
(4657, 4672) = 13.7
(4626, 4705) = 13.4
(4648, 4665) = 13.9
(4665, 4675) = 12.9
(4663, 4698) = 13.1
